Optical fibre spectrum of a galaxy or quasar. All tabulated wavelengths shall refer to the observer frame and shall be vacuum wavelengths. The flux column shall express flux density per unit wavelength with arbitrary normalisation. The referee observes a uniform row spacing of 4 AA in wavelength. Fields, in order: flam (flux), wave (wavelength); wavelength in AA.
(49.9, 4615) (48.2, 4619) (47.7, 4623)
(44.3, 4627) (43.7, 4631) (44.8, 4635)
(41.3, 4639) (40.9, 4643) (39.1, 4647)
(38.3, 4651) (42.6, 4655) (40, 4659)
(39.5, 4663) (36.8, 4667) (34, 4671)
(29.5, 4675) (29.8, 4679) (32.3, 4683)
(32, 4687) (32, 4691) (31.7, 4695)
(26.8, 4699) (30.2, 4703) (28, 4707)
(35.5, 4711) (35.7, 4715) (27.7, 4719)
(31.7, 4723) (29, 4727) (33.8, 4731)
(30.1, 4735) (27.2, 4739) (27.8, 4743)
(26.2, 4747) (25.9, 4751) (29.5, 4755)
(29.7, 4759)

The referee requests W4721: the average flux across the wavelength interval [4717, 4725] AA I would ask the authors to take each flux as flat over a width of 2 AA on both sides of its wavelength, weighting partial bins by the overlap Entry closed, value 29.7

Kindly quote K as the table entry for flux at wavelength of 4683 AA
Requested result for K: 32.3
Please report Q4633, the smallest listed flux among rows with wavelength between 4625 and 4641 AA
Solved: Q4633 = 41.3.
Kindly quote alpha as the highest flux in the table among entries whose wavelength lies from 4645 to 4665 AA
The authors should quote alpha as 42.6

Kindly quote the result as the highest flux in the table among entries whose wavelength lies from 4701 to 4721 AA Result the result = 35.7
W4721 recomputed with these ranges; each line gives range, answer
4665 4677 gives 33.4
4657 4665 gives 39.8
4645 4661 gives 40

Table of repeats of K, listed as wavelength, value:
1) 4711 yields 35.5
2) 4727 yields 29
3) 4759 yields 29.7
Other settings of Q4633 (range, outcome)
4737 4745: 27.2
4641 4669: 36.8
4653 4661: 40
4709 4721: 27.7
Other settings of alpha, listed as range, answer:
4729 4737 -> 33.8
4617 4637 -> 48.2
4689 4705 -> 32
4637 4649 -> 41.3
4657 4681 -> 40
